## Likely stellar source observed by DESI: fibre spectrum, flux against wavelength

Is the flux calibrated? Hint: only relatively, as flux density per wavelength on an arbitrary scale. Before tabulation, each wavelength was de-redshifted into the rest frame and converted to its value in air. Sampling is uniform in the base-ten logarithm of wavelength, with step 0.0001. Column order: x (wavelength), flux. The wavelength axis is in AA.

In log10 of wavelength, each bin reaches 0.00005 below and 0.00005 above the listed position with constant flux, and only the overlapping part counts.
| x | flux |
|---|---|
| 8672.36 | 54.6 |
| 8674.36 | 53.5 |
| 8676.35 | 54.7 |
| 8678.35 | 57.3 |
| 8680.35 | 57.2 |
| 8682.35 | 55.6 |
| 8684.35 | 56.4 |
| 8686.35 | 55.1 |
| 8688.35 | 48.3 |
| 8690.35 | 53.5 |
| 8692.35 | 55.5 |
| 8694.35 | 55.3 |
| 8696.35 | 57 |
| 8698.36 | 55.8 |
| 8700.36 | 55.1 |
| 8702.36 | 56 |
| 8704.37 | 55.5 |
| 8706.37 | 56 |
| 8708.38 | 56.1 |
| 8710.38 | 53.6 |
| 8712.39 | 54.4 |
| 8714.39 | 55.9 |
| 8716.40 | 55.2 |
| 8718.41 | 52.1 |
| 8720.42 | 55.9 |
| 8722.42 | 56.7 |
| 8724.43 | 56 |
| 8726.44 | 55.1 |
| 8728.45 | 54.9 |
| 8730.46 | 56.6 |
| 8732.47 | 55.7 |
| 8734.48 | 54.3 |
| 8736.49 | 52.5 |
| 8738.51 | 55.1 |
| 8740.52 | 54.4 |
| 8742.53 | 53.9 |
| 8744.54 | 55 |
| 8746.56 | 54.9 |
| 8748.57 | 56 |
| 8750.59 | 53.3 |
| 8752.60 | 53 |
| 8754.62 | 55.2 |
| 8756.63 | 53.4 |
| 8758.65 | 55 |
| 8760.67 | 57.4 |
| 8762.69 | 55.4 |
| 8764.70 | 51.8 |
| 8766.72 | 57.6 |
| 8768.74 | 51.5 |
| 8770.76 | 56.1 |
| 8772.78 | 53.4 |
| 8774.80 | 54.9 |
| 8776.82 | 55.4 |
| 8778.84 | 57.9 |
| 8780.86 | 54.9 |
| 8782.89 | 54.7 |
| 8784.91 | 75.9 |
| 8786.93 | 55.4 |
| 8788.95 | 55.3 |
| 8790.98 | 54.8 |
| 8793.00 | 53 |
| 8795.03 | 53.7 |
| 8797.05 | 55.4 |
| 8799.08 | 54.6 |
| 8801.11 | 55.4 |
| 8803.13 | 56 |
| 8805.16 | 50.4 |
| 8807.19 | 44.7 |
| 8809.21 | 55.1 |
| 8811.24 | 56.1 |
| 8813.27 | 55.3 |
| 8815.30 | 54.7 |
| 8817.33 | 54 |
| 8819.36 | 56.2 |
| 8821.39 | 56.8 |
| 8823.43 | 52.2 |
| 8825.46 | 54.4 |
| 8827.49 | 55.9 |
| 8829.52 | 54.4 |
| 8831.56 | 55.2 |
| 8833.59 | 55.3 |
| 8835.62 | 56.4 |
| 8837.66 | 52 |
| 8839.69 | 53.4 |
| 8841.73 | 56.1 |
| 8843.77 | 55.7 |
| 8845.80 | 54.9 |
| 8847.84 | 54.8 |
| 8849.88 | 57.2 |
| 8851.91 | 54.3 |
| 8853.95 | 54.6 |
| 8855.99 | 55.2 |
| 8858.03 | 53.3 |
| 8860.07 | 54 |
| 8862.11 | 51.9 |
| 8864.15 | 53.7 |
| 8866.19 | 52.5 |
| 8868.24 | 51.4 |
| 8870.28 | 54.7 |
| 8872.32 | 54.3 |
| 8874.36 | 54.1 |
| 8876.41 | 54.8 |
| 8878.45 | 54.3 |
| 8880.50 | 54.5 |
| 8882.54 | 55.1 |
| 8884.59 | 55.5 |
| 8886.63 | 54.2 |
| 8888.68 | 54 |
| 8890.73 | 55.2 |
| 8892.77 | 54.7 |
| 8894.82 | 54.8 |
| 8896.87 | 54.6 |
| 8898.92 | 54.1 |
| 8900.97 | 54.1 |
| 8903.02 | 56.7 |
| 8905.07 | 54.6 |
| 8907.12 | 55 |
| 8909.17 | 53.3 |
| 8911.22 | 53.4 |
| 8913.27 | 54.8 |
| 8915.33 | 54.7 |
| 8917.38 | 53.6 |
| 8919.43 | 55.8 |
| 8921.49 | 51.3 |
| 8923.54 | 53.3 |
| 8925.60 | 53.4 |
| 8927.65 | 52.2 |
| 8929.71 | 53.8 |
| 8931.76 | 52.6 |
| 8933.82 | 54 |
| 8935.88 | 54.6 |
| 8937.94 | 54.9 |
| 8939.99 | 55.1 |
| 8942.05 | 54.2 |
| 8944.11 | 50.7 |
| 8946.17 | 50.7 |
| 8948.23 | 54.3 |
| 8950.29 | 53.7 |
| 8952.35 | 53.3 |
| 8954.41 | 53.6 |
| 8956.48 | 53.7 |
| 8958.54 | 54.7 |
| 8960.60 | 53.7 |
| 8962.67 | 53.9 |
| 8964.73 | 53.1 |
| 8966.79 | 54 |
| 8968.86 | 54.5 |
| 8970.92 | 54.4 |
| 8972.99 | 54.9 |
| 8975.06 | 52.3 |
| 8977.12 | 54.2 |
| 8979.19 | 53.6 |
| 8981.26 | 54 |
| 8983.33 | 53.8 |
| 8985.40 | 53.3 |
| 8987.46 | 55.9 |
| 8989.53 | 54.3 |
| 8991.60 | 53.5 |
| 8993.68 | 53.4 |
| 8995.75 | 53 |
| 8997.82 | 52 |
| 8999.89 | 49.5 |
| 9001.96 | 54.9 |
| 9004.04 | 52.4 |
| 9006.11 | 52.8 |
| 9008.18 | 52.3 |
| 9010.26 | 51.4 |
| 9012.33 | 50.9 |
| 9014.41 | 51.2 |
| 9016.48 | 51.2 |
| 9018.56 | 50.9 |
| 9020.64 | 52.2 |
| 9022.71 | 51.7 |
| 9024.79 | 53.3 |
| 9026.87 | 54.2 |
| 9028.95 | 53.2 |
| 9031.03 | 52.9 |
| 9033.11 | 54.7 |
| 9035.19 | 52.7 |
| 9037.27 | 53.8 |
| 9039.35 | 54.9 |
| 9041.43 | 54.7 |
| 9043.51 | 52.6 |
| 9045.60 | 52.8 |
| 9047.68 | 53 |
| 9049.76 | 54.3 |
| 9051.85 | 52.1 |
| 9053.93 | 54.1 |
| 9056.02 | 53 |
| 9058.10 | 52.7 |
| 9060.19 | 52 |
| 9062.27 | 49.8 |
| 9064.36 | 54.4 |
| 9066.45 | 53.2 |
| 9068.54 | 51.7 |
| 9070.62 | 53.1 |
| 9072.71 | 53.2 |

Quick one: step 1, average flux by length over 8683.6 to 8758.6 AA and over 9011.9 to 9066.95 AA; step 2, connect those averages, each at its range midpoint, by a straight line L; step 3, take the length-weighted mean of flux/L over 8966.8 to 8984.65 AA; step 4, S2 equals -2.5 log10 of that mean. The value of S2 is -0.01 mag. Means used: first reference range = 54.8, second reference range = 52.8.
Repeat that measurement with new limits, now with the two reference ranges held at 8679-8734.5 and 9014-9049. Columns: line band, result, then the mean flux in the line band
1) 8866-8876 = 0.01 mag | 53.5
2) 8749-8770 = 0.01 mag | 54.4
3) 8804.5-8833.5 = 0.01 mag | 54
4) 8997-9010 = 0.02 mag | 52.3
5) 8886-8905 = -0.02 mag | 54.7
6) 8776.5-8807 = -0.02 mag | 55.9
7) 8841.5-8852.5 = -0.03 mag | 55.5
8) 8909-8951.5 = 0.00 mag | 53.6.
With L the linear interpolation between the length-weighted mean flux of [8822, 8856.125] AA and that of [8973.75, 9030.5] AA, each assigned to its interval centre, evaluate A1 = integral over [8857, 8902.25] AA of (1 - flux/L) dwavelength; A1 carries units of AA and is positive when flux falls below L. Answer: 0.2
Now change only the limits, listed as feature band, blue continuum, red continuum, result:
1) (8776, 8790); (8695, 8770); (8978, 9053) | -1.0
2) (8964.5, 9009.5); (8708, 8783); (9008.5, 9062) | -0.3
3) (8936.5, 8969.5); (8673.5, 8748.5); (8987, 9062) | -0.2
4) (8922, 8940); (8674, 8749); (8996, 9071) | -0.1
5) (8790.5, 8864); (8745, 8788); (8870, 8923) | 1.1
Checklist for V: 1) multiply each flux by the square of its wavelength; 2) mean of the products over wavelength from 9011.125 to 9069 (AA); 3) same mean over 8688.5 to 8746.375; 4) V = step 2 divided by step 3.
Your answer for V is 1.03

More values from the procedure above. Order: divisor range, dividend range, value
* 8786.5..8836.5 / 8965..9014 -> 1.02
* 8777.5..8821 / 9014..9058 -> 1.01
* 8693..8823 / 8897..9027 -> 1.01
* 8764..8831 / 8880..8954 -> 1.01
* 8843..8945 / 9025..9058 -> 1.02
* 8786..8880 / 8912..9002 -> 1.02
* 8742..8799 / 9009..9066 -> 1.01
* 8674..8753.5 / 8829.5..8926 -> 1.03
